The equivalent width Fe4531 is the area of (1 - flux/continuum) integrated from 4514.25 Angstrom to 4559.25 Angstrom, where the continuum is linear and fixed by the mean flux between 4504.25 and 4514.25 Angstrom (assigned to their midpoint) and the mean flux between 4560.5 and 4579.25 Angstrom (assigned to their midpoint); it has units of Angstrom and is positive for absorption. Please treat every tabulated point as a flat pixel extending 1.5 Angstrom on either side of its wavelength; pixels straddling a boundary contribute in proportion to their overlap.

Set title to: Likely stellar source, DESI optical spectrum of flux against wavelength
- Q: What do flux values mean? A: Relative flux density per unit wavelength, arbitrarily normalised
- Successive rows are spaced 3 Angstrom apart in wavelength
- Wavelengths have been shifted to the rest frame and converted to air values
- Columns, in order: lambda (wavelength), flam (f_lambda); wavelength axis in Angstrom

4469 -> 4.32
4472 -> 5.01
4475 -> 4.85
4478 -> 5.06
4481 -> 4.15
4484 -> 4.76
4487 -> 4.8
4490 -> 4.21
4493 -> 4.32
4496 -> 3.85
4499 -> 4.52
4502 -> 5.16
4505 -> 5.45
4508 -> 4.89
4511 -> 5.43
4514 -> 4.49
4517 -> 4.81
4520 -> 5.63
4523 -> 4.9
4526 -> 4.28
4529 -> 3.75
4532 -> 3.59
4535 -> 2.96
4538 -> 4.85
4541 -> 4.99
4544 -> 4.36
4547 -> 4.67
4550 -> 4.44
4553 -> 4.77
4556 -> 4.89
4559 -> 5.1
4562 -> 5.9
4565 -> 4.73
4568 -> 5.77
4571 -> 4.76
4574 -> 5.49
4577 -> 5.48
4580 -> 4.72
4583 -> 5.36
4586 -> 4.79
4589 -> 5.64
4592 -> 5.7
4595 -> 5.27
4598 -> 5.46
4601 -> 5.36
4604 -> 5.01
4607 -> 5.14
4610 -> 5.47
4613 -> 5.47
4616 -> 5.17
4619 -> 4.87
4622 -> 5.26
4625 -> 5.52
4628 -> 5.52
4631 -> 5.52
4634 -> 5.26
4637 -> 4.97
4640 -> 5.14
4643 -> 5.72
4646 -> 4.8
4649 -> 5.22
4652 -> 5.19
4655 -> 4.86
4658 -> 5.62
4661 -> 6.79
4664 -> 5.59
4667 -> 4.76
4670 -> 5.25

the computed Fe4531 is 6.0 Angstrom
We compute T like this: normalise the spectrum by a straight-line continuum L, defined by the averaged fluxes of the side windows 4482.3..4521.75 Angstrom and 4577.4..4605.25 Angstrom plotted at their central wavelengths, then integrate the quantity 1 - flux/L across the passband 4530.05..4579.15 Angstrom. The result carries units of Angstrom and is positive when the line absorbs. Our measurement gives 2.8 Angstrom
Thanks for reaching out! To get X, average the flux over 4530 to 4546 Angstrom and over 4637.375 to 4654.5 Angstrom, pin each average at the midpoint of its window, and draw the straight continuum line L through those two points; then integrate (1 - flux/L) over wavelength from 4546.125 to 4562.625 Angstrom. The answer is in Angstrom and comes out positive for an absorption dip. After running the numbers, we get -2.3 Angstrom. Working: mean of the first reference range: 4.15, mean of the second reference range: 5.18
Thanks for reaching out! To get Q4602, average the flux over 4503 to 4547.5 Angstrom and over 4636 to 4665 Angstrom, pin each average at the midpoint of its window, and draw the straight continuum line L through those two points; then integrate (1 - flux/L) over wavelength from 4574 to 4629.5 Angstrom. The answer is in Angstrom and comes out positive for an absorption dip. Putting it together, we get -2.3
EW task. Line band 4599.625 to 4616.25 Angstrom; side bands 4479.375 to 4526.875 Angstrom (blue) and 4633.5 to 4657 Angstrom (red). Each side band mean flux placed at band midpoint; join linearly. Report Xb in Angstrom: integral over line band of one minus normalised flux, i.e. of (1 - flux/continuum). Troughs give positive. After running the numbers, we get -0.8 Angstrom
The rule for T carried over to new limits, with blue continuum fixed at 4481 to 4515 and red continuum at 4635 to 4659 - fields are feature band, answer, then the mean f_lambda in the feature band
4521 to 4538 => 2.7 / 4.03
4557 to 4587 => -1.7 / 5.21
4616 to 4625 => -0.1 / 5.16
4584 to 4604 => -1.3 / 5.34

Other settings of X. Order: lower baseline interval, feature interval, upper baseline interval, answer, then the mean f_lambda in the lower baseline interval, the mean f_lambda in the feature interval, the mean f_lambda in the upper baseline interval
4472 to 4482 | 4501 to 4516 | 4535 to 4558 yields -1.2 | 4.76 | 5.07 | 4.6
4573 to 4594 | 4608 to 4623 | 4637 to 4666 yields 0.3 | 5.31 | 5.24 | 5.4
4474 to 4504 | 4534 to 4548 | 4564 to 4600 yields 1.6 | 4.58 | 4.41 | 5.27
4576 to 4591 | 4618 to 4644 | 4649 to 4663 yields 0.6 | 5.21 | 5.31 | 5.57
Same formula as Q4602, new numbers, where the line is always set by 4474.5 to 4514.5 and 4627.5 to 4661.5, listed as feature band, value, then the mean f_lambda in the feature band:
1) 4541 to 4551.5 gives 0.8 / 4.56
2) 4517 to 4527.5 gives -0.2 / 4.92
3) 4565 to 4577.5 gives -0.6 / 5.29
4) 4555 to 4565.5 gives -0.5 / 5.21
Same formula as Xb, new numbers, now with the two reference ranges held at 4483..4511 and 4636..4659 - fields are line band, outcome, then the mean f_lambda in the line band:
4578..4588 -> -0.1 Angstrom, 5.02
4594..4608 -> -0.6 Angstrom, 5.25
